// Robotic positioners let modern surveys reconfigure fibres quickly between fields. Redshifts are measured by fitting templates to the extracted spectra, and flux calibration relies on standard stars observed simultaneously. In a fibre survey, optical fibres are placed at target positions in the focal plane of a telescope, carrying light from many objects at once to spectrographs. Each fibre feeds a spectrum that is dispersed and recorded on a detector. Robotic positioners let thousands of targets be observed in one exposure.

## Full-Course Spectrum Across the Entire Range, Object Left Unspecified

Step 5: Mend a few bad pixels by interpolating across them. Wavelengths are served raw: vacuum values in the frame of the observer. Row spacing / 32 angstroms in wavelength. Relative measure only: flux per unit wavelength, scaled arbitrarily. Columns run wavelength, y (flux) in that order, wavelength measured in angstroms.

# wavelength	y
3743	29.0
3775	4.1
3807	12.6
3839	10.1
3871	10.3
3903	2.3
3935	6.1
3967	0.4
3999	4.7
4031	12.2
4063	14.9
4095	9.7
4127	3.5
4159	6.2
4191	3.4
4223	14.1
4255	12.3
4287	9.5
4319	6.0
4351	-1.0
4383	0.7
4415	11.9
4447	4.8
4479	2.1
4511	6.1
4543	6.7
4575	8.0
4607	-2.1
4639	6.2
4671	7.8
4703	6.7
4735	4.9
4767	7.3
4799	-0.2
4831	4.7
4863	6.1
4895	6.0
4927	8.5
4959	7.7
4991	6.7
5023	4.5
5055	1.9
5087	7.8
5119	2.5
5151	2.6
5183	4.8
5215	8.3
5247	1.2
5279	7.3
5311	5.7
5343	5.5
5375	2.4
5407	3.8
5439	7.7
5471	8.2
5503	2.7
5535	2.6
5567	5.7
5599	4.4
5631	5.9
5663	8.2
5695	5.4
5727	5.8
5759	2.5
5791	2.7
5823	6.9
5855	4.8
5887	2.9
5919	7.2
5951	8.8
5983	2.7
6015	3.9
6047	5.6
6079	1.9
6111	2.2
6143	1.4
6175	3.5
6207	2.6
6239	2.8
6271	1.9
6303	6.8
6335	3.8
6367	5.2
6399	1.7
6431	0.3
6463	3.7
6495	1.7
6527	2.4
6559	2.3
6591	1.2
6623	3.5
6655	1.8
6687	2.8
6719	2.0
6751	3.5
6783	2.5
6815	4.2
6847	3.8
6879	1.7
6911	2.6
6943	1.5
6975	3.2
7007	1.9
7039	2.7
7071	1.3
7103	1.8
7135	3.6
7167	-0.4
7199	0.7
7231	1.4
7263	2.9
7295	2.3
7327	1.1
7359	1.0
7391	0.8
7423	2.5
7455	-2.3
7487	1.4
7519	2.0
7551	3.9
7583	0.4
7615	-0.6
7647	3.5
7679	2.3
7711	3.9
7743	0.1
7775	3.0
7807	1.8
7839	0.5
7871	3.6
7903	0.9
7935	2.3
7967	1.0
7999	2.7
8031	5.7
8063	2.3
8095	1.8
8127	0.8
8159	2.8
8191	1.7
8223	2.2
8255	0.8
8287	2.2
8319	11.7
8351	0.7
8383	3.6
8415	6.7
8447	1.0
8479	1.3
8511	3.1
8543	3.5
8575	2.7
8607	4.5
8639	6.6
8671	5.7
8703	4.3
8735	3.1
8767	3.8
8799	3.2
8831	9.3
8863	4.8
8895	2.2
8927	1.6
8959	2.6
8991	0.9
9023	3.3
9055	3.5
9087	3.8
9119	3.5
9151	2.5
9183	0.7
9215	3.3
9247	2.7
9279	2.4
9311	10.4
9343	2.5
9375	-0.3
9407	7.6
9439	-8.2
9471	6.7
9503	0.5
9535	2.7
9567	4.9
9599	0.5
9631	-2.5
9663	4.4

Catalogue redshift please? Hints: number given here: 1.23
